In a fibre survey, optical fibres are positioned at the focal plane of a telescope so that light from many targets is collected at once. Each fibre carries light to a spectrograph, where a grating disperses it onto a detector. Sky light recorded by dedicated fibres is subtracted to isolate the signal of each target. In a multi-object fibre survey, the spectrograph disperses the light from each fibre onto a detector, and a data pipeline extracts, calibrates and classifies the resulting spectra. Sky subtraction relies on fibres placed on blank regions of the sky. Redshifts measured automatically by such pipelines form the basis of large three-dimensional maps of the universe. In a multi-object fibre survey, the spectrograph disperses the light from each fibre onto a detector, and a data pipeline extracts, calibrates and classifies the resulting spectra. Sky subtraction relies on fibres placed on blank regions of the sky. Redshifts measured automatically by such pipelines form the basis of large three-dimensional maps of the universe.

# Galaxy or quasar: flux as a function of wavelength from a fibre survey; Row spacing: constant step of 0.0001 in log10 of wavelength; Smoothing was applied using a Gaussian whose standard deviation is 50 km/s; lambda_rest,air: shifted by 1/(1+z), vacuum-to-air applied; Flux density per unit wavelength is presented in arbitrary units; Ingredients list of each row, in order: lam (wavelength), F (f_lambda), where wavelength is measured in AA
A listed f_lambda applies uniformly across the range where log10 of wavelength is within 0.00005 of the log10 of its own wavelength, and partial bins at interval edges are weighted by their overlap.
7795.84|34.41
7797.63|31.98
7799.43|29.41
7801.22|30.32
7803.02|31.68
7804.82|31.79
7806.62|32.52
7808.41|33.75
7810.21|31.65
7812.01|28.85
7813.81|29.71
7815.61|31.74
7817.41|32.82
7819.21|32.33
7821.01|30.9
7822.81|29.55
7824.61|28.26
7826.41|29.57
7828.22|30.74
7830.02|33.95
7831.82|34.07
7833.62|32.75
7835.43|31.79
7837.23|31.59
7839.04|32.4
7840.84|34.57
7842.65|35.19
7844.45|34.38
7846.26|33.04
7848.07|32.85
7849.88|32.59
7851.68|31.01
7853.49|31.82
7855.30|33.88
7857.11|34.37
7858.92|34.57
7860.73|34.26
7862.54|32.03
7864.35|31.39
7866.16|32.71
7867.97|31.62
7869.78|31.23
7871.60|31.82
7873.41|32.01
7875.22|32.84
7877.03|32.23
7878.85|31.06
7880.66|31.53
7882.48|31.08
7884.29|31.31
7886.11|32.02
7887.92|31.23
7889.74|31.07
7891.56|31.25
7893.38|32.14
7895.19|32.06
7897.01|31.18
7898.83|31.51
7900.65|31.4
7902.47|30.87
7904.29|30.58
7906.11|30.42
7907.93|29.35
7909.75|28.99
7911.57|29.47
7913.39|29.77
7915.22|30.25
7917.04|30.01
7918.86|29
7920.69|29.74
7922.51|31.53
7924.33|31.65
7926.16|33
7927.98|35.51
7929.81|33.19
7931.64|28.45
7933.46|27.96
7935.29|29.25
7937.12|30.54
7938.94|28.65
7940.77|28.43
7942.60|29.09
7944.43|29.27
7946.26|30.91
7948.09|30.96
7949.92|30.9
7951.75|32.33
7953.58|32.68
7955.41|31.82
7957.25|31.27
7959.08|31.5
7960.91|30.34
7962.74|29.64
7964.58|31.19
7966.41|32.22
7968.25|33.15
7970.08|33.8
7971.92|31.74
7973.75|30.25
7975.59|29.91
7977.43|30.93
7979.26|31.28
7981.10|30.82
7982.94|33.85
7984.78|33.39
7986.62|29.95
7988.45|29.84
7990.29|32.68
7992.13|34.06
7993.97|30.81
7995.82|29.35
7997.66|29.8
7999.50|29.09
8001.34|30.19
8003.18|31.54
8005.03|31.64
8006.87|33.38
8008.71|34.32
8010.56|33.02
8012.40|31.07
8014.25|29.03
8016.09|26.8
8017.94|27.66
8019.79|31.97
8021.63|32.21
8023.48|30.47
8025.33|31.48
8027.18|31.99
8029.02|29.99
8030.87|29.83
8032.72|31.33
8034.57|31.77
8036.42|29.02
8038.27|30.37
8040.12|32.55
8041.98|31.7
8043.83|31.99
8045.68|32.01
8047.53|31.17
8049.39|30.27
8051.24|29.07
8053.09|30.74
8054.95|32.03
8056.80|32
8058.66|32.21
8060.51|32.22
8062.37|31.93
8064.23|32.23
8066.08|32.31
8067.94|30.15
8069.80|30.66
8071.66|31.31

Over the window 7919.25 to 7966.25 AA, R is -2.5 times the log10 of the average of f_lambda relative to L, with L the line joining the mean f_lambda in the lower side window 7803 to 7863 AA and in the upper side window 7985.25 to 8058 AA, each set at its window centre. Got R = 0.026 mag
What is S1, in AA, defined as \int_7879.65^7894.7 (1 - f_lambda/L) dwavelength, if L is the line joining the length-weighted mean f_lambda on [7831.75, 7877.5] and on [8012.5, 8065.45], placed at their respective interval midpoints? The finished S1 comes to 0.5 AA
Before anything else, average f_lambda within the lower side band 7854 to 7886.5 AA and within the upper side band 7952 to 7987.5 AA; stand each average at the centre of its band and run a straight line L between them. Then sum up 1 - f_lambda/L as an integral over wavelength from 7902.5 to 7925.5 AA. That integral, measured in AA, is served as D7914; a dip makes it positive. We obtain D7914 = 1.3 AA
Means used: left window 32.3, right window 31.6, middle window 30.1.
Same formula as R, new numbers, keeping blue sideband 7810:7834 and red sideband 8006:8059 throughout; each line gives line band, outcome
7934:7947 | 0.062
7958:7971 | -0.021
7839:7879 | -0.057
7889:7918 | 0.017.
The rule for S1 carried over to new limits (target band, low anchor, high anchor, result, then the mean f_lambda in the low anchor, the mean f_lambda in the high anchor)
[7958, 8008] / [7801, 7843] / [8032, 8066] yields 0.2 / 31.7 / 31.4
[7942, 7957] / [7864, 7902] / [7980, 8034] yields 0.1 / 31.6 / 31.1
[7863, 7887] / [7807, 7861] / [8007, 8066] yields 0.2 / 32.3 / 31.2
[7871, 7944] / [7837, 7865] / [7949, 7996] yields 3.6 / 33.2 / 31.6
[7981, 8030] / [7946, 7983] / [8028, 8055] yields 0.0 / 31.5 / 30.9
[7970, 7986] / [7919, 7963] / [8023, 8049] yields -0.4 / 30.8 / 31.1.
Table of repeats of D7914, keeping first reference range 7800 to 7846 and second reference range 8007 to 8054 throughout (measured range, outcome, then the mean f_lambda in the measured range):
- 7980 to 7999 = -0.2 AA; 31.4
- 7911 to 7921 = 0.6 AA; 29.7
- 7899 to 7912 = 0.5 AA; 30.3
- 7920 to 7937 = 0.1 AA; 31.1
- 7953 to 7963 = 0.0 AA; 31.3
